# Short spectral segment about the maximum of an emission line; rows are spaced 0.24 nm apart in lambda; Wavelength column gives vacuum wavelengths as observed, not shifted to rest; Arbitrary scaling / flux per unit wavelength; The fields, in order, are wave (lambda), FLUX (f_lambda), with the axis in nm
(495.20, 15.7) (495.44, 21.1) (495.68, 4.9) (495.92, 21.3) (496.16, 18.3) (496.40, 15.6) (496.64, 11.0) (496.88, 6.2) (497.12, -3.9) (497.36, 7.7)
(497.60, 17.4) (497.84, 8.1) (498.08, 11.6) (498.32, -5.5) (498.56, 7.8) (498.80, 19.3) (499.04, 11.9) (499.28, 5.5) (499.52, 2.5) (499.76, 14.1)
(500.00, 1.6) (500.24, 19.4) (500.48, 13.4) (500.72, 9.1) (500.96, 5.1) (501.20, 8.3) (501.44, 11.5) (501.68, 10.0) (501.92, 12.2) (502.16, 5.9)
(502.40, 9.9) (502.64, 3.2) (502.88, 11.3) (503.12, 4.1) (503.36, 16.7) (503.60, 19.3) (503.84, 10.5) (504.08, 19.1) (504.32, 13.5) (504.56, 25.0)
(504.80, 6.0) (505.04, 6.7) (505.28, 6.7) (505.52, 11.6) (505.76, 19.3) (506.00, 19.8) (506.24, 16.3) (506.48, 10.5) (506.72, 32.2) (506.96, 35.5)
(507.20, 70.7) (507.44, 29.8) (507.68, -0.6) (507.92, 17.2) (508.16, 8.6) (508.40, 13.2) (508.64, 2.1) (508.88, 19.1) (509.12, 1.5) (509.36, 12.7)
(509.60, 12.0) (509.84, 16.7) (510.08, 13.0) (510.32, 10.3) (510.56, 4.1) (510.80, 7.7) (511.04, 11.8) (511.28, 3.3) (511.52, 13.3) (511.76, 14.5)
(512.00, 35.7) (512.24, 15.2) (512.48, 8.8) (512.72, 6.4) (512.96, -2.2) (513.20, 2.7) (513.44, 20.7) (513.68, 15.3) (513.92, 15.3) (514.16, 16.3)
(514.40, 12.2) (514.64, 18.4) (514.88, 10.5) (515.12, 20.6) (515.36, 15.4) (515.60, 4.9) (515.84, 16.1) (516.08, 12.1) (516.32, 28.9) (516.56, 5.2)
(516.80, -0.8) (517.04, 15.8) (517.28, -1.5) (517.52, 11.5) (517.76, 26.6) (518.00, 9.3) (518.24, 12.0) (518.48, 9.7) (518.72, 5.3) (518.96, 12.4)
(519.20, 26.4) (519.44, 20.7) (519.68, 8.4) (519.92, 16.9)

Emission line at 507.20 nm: [O II]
